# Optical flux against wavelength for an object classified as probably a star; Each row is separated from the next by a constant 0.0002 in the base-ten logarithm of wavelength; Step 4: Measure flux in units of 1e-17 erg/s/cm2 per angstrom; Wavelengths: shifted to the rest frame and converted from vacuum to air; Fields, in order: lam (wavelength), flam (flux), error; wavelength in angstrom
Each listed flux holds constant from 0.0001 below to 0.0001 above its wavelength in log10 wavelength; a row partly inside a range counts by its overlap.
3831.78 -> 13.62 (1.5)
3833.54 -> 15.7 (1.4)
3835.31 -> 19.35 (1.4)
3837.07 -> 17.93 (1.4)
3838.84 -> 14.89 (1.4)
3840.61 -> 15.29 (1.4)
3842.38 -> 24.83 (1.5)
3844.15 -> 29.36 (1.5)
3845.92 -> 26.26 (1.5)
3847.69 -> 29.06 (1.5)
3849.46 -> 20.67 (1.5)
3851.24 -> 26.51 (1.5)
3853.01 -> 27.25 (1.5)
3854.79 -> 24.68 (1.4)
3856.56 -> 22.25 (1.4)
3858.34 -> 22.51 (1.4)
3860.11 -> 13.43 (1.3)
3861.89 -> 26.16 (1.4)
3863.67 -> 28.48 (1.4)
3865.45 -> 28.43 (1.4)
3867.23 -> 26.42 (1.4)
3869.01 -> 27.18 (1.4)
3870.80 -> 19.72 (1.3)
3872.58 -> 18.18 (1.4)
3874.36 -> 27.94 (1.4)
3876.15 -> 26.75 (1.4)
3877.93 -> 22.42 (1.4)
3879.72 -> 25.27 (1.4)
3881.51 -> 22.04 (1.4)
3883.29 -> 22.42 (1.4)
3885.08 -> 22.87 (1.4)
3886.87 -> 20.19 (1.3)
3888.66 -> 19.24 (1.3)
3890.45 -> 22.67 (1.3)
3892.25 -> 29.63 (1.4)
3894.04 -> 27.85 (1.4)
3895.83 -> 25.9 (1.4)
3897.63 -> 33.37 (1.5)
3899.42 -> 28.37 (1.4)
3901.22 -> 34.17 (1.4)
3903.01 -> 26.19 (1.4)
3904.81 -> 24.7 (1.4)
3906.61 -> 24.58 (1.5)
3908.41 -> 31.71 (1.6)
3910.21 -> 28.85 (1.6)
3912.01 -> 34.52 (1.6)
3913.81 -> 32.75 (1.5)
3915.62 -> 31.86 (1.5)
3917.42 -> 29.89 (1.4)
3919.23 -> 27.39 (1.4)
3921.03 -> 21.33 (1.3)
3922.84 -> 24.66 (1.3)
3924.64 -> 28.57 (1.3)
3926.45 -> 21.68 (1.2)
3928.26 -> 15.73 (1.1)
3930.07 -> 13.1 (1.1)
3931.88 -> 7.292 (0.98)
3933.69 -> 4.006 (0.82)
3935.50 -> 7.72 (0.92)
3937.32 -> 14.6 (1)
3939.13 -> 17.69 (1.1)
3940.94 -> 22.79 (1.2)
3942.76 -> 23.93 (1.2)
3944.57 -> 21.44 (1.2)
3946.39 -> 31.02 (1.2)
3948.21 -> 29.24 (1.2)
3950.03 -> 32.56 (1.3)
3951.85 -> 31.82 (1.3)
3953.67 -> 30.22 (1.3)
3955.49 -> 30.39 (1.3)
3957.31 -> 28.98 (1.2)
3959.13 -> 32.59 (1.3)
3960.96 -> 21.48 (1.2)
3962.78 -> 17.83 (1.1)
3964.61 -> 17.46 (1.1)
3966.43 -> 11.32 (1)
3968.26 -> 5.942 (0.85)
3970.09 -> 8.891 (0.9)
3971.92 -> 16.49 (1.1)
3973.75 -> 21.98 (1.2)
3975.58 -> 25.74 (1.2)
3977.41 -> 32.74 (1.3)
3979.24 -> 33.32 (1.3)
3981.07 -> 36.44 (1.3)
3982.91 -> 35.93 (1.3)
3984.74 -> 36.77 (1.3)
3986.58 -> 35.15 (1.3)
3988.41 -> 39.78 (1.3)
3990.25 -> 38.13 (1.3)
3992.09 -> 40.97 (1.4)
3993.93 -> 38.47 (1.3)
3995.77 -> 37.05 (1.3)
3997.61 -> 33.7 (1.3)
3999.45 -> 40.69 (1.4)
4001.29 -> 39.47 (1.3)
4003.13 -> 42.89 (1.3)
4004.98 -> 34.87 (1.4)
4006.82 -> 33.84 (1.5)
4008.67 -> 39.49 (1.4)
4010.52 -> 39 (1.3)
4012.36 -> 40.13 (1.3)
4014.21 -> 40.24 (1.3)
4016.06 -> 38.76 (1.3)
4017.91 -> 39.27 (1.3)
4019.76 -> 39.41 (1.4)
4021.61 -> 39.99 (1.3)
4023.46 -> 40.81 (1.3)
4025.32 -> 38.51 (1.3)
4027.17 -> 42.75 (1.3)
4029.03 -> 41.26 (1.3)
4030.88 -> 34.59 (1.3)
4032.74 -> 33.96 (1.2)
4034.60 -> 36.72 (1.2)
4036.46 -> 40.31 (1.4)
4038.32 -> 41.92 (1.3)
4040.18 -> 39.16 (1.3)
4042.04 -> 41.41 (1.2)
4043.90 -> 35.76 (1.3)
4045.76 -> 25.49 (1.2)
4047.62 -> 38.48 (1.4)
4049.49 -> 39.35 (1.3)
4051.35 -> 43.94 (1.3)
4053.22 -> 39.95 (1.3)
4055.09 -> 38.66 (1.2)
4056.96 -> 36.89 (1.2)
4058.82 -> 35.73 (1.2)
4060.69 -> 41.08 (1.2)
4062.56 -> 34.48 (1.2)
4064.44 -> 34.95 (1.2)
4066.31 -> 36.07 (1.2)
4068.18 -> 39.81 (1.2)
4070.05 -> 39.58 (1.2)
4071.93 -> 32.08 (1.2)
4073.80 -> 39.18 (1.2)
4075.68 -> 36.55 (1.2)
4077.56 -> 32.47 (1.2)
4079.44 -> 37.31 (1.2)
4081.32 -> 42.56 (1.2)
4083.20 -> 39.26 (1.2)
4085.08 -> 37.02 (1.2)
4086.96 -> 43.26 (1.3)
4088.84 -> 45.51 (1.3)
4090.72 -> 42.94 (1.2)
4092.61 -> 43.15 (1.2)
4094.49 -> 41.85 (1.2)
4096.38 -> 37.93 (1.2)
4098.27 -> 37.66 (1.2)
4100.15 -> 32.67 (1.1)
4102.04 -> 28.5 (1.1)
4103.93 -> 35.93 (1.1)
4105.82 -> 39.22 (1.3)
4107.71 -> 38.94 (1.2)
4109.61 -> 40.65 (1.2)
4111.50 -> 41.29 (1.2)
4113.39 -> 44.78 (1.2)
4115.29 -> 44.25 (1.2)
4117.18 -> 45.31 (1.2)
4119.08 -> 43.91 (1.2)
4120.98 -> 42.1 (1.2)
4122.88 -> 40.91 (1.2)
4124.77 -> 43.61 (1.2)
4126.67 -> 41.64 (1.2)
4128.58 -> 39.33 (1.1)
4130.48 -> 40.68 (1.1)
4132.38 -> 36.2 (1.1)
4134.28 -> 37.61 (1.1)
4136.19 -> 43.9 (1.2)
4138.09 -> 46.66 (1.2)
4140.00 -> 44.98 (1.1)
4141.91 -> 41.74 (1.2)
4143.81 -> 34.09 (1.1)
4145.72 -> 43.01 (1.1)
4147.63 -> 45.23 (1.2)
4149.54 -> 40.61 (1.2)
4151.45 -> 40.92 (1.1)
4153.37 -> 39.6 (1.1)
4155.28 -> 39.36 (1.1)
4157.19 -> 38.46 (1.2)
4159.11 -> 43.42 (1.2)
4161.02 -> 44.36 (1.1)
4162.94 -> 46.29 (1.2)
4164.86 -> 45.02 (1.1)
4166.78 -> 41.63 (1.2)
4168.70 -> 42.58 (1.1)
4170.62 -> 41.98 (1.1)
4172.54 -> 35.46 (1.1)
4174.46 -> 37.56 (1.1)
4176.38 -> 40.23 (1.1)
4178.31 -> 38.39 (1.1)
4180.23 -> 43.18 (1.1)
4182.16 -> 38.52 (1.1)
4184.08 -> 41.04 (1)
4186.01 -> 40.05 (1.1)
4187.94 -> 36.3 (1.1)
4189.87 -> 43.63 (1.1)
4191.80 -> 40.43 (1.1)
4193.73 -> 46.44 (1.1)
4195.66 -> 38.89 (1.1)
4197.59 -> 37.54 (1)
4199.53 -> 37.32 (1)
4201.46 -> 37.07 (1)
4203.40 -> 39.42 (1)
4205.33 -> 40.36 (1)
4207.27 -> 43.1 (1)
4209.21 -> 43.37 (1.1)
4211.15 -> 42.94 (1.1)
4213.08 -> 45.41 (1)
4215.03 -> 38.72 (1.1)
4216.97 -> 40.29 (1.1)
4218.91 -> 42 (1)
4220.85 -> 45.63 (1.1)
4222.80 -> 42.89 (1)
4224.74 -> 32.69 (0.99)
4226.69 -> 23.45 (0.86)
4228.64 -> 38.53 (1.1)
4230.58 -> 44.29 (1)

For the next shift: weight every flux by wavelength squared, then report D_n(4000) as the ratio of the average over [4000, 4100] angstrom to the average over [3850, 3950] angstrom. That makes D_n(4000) 1.7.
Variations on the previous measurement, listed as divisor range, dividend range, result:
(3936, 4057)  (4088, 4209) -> 1.33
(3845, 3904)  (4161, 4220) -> 1.91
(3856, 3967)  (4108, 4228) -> 1.92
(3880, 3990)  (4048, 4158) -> 1.73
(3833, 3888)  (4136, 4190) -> 2.08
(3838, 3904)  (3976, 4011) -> 1.61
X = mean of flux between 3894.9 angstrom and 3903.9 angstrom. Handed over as 29.6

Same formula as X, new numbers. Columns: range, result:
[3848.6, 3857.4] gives 24.3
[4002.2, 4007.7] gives 37.2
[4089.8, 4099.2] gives 40.7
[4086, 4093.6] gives 43.7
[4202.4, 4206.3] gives 39.9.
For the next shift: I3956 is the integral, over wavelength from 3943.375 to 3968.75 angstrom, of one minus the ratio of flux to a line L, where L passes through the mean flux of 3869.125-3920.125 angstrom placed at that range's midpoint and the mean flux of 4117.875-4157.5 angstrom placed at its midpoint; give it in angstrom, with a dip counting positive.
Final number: 4.5 angstrom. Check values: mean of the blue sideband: 26.5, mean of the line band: 24.7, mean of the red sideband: 41.2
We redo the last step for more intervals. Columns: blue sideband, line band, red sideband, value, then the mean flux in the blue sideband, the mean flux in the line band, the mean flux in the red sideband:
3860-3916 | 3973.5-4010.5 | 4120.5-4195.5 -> -4.86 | 26.2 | 36.2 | 41.2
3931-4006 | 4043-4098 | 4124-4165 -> -4.34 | 27.1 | 38.3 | 41.6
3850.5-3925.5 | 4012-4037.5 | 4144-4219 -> -4.74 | 25.9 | 39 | 40.9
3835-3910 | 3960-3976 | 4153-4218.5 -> 7.27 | 24.5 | 16.1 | 40.9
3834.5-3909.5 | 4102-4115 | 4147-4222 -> -0.84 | 24.5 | 39.4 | 41.1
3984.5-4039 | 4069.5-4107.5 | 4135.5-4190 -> 1.65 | 38.6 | 38.2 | 41.3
